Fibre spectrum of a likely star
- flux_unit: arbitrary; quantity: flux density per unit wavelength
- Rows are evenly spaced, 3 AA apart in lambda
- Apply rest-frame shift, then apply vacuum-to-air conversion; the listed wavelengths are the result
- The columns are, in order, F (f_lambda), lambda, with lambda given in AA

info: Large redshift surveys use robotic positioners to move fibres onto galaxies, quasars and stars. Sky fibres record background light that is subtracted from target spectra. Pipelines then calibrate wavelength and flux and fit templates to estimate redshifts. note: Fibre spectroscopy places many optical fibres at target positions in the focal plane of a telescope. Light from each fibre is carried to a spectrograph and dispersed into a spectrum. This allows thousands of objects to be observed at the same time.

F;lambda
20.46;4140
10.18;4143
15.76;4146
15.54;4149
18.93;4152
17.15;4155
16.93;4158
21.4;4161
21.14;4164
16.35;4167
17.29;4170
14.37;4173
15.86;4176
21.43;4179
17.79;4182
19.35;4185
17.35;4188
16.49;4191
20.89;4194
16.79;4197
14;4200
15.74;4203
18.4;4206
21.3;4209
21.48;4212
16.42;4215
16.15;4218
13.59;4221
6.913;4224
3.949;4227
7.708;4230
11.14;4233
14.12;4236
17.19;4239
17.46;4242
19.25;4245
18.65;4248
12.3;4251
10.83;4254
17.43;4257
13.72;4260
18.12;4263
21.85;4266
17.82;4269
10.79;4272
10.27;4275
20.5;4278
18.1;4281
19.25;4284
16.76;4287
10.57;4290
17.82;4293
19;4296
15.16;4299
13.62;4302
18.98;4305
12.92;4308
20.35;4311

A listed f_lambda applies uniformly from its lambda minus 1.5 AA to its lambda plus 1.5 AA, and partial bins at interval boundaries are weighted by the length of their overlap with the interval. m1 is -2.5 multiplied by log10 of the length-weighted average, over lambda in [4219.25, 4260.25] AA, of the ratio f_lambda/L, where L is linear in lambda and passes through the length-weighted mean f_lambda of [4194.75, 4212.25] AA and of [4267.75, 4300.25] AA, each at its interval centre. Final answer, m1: 0.27 mag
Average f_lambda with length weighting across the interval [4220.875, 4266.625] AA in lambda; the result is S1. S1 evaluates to 13.9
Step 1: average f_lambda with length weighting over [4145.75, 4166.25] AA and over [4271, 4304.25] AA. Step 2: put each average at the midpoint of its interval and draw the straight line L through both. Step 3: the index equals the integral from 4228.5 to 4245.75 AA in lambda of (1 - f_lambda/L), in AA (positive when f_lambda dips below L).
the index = 2.5 AA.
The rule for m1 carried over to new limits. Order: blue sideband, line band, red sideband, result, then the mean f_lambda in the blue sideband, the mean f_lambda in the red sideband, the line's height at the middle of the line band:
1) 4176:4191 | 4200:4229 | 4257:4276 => 0.19 mag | 18.4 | 15.7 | 17.4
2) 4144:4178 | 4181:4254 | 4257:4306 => 0.09 mag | 17.3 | 16.4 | 16.9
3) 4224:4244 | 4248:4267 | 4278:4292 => -0.12 mag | 11.7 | 16.7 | 14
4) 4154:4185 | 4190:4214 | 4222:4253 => -0.17 mag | 18.1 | 12.8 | 15.6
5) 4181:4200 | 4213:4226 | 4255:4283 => 0.29 mag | 17.8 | 16.5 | 17.3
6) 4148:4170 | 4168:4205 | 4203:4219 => 0.07 mag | 18.2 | 18.5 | 18.4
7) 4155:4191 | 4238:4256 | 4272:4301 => 0.05 mag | 18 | 16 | 16.7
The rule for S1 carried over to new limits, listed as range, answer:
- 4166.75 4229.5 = 16.1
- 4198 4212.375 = 17.9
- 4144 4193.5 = 17.7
